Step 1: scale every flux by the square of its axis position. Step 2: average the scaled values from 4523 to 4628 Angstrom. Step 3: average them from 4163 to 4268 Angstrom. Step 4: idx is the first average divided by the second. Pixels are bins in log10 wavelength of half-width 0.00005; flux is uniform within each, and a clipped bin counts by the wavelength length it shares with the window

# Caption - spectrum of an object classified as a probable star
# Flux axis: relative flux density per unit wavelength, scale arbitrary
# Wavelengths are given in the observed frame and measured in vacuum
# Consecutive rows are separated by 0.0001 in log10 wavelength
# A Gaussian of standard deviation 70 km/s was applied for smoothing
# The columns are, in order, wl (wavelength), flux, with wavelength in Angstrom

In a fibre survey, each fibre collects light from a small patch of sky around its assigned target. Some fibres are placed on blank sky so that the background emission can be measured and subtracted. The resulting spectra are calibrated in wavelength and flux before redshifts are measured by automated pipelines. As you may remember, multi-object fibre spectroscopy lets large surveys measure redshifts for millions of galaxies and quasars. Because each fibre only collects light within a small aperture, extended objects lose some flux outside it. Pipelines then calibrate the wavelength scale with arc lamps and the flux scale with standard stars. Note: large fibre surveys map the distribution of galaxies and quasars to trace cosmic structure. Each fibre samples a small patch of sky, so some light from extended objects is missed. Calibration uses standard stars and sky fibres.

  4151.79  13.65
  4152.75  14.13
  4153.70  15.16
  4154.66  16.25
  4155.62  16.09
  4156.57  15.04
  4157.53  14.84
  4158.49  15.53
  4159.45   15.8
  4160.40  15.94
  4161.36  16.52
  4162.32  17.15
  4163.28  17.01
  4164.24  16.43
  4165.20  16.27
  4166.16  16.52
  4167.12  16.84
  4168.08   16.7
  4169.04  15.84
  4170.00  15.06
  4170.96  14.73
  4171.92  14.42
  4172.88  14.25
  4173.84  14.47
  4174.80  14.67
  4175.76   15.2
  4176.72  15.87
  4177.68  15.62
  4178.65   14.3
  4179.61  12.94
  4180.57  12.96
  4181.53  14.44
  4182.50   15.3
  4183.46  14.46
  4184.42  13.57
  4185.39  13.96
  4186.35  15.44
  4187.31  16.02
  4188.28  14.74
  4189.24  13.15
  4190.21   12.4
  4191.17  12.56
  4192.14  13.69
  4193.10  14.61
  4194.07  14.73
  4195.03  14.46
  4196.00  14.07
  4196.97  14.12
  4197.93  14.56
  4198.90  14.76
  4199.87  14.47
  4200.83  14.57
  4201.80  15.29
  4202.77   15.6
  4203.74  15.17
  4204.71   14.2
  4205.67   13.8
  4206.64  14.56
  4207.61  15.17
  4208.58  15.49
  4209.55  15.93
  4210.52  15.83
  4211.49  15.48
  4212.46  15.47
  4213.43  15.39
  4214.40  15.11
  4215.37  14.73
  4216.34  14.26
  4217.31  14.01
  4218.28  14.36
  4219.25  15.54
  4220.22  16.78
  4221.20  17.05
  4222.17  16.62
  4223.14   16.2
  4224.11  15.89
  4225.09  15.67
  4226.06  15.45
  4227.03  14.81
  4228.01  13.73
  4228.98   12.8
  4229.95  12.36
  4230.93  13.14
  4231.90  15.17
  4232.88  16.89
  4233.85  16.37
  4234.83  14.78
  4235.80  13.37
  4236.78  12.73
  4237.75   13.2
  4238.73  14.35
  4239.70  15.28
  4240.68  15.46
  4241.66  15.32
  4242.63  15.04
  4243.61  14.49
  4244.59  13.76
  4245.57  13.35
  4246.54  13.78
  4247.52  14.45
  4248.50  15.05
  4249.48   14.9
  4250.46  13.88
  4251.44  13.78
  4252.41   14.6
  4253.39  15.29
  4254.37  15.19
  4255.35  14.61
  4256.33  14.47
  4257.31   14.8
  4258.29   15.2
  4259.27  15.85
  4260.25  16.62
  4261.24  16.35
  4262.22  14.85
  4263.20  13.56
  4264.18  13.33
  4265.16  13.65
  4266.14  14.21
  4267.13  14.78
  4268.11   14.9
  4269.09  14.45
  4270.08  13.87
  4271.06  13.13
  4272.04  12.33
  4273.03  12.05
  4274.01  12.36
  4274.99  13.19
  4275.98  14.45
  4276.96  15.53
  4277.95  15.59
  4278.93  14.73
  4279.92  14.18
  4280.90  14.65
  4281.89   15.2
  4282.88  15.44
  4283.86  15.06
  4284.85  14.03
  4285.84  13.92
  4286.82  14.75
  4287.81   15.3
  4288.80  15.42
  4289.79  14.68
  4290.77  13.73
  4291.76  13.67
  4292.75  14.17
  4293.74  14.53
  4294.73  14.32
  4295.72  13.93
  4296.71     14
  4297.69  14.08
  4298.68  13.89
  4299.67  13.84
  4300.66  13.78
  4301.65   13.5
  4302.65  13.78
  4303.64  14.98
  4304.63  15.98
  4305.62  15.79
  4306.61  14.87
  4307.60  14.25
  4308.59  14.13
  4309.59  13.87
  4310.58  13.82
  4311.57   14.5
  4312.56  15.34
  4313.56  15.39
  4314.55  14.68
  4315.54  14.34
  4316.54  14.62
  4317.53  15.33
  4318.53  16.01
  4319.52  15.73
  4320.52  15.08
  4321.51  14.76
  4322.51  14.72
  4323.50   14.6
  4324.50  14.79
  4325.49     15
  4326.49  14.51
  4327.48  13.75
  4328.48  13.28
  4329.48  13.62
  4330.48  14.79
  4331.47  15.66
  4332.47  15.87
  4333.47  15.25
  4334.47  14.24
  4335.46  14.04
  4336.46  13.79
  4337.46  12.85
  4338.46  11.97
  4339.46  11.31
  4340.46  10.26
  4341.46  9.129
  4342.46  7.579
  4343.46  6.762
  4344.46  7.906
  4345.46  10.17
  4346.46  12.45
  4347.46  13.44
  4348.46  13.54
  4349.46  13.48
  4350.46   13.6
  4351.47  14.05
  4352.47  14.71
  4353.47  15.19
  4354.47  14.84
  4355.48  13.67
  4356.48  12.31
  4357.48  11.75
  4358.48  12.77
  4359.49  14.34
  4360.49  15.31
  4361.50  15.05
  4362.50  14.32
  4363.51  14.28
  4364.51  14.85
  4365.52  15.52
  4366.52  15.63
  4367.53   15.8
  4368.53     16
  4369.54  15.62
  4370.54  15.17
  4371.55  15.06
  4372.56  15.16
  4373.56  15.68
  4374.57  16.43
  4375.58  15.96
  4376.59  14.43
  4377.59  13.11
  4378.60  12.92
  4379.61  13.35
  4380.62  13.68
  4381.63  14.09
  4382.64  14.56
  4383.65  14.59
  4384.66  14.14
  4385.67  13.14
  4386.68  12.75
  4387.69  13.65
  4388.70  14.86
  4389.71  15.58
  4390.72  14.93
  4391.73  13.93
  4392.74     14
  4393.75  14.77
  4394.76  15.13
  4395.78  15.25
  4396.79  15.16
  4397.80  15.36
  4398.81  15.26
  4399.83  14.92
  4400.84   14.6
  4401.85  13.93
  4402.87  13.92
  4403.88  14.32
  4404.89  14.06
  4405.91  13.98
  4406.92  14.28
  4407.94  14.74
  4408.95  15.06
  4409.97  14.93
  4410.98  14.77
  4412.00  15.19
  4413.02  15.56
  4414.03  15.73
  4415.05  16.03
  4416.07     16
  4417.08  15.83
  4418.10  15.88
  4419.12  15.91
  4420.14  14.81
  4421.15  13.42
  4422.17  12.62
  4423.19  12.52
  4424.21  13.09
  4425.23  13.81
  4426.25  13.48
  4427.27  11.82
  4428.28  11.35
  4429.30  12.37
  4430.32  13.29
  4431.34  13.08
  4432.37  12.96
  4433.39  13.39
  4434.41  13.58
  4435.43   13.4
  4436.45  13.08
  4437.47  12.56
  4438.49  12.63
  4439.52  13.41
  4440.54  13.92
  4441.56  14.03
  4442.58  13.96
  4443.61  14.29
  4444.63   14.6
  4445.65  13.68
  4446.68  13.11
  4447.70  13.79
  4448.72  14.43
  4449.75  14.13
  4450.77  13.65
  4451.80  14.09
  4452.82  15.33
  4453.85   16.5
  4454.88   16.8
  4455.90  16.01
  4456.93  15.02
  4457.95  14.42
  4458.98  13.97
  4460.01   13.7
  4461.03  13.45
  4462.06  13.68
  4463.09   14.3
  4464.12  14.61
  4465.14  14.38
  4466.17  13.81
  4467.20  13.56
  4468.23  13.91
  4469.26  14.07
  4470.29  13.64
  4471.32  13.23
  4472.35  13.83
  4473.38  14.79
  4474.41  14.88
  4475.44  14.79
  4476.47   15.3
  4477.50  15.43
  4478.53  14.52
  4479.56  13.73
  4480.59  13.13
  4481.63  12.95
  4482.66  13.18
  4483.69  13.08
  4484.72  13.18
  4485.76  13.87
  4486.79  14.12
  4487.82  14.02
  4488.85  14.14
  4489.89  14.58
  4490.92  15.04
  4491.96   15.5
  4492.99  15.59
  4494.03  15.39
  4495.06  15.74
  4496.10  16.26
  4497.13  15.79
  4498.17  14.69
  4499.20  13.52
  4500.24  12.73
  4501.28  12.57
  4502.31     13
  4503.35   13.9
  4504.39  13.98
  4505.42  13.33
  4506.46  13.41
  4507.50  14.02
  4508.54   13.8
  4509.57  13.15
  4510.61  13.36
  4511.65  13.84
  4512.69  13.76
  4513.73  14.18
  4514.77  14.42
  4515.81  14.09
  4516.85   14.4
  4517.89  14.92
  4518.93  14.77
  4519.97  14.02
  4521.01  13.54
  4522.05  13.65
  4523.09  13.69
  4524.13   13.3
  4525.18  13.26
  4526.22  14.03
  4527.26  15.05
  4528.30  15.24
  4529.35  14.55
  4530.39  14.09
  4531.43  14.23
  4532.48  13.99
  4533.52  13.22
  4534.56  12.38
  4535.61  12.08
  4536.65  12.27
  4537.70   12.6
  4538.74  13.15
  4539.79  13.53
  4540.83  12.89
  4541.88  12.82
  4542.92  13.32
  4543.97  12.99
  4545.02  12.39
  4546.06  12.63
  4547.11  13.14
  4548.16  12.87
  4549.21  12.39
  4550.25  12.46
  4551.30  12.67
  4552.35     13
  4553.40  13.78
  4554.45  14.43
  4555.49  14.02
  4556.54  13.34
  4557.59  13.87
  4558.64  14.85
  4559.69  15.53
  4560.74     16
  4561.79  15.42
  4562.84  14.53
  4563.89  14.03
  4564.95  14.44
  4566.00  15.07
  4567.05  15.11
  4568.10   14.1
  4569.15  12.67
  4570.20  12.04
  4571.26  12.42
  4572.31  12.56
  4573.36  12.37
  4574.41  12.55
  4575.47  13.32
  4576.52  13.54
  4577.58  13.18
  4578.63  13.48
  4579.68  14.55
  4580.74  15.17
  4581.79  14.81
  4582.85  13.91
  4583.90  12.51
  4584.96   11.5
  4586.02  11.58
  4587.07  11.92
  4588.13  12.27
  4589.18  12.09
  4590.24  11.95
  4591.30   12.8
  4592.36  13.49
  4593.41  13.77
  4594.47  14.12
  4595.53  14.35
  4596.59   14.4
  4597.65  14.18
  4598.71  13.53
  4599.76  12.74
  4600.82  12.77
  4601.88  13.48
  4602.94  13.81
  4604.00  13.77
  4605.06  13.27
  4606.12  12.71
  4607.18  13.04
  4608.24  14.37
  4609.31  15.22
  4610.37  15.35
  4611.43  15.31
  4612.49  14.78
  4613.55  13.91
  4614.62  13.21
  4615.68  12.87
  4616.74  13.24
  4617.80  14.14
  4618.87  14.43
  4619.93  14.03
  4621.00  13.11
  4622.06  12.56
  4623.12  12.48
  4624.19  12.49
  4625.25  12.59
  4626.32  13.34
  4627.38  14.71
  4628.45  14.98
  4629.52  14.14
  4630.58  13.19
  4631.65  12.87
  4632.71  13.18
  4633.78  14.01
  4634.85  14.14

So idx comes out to 1.08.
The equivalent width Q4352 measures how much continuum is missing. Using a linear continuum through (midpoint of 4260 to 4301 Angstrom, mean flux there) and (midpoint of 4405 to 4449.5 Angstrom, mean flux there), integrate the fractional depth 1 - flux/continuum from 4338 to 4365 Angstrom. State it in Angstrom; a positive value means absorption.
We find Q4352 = 3.0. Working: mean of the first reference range 14.3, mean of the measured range 12.6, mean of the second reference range 14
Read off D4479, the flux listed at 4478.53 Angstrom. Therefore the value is 14.52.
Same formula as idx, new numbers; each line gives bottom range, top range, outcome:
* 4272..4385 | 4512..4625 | 1.07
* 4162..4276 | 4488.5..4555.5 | 1.08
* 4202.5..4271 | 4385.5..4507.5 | 1.06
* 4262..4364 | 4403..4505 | 1.09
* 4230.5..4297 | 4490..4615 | 1.08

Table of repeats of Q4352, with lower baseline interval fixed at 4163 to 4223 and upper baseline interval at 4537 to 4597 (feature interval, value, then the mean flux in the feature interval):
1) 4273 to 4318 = 0.20 Angstrom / 14.5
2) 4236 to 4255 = 0.41 Angstrom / 14.4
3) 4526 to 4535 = -0.36 Angstrom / 14.1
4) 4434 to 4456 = -0.31 Angstrom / 14.1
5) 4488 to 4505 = -1.01 Angstrom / 14.5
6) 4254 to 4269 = -0.16 Angstrom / 14.8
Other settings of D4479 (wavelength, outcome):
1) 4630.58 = 13.19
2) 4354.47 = 14.84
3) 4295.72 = 13.93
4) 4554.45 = 14.43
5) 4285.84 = 13.92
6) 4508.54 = 13.8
